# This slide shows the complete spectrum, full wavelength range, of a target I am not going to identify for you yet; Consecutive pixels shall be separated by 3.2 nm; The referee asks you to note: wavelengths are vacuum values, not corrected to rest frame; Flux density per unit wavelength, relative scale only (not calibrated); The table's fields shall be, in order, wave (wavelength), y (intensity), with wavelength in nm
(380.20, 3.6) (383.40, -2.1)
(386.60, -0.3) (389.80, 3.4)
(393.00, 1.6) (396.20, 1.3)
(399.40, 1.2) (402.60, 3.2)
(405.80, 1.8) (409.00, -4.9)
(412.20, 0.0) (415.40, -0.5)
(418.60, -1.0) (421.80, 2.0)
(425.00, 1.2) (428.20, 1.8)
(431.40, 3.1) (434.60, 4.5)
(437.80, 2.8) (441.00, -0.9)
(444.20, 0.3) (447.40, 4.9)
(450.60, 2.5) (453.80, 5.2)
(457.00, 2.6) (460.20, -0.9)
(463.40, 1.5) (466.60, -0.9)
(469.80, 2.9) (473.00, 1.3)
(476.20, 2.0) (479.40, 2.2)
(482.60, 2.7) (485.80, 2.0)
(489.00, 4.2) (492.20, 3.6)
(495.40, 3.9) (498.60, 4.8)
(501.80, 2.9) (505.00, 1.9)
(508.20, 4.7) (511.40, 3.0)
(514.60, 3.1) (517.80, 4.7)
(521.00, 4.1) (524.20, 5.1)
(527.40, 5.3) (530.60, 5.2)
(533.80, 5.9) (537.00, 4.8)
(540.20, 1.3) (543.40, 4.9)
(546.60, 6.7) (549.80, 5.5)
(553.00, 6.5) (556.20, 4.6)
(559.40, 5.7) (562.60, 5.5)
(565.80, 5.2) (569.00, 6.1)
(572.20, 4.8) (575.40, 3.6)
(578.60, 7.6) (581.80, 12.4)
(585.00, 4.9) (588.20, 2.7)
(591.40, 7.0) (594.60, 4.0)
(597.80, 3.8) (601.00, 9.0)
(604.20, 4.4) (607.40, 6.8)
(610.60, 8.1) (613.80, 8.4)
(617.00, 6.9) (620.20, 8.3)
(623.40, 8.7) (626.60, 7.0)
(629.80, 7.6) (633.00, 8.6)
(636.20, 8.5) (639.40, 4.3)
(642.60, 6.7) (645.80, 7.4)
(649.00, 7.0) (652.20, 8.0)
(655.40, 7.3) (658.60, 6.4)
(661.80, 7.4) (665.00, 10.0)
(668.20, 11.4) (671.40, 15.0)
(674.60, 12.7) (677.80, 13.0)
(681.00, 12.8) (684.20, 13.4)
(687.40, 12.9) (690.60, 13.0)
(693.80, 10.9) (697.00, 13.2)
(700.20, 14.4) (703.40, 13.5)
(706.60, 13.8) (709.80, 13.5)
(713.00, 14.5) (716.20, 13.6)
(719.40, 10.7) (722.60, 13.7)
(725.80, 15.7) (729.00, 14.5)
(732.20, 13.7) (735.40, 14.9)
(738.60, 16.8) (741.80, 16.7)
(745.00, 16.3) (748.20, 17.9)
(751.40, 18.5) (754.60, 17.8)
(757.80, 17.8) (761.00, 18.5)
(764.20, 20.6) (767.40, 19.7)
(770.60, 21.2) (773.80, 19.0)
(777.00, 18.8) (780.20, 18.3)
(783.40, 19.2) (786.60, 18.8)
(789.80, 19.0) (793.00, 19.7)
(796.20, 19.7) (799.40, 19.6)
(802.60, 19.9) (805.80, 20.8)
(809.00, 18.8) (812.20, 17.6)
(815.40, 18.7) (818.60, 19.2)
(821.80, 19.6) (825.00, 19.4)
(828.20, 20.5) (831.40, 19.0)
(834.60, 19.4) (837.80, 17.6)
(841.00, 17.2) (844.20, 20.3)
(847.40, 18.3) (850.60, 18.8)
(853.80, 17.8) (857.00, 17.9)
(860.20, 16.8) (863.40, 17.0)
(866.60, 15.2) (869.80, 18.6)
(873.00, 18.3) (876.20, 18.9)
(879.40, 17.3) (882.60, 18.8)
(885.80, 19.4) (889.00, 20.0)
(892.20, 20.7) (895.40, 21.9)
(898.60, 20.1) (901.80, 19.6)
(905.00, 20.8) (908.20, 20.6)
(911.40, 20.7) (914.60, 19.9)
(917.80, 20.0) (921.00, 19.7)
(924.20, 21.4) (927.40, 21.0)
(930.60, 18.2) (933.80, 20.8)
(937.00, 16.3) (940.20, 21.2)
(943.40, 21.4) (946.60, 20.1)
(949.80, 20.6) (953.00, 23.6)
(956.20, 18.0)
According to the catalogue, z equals 0.67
